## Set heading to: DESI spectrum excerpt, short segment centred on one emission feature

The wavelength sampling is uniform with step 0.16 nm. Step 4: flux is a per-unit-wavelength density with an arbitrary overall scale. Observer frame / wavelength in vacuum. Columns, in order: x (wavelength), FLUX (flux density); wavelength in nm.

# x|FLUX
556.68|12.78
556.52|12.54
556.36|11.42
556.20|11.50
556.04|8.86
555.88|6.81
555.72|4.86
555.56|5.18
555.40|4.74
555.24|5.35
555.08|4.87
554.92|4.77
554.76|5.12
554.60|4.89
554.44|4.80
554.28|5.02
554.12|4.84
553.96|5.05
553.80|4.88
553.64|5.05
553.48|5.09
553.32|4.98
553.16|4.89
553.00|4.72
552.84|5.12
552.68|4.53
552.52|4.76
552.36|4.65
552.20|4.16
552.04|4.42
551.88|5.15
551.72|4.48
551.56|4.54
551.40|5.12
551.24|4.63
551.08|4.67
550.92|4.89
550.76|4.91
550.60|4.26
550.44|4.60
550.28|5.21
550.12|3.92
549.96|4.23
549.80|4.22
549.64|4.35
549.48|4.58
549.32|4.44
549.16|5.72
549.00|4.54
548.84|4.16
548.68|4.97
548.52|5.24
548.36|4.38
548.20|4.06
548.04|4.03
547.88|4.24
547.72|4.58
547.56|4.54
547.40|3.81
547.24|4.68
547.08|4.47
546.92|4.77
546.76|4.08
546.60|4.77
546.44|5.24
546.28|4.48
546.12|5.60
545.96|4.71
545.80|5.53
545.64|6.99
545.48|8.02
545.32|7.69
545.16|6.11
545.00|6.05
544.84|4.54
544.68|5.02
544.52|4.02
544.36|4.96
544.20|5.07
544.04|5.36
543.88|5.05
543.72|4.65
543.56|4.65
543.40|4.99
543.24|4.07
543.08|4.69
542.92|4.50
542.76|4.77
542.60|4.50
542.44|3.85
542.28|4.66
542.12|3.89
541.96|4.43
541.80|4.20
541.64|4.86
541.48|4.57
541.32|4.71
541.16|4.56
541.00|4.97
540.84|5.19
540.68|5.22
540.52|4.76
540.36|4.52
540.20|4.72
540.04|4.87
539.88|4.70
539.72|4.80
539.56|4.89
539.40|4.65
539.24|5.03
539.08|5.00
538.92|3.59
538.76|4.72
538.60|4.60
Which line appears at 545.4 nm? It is H-beta 4861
